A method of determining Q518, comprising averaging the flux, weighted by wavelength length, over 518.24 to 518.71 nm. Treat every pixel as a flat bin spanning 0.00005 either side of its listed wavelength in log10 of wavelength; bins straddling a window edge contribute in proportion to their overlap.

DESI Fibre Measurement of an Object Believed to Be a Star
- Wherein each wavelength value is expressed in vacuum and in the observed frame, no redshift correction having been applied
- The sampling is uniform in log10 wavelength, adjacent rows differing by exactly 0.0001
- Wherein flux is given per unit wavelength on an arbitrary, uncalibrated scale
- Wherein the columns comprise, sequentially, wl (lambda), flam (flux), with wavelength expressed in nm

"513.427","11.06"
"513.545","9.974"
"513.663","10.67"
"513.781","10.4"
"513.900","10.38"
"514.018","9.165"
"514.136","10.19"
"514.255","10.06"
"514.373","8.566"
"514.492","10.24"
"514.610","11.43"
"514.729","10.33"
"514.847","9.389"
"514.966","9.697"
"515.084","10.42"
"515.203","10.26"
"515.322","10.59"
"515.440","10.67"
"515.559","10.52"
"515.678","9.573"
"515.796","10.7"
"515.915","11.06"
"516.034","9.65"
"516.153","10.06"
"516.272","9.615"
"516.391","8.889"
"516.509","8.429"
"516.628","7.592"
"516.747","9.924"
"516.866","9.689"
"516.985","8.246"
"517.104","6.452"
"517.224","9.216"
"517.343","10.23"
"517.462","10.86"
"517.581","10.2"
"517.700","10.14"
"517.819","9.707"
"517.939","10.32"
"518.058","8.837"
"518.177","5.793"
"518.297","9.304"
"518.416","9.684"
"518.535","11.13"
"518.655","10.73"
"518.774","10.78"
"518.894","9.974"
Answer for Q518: 10.2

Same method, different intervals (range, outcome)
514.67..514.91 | 9.86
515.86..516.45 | 9.84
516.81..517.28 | 8.37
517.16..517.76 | 10.1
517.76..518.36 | 8.79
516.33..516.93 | 8.91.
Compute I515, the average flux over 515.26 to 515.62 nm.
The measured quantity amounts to 10.6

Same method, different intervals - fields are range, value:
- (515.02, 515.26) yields 10.3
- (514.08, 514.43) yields 9.6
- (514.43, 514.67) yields 10.8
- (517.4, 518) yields 10.2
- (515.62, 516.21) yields 10.2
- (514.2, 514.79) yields 10.1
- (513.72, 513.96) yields 10.4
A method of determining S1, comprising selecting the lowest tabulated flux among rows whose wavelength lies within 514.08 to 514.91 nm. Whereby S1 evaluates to 8.566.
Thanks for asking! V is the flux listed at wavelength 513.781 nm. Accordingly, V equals 10.4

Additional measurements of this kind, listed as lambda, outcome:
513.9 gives 10.38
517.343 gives 10.23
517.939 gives 10.32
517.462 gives 10.86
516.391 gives 8.889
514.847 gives 9.389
